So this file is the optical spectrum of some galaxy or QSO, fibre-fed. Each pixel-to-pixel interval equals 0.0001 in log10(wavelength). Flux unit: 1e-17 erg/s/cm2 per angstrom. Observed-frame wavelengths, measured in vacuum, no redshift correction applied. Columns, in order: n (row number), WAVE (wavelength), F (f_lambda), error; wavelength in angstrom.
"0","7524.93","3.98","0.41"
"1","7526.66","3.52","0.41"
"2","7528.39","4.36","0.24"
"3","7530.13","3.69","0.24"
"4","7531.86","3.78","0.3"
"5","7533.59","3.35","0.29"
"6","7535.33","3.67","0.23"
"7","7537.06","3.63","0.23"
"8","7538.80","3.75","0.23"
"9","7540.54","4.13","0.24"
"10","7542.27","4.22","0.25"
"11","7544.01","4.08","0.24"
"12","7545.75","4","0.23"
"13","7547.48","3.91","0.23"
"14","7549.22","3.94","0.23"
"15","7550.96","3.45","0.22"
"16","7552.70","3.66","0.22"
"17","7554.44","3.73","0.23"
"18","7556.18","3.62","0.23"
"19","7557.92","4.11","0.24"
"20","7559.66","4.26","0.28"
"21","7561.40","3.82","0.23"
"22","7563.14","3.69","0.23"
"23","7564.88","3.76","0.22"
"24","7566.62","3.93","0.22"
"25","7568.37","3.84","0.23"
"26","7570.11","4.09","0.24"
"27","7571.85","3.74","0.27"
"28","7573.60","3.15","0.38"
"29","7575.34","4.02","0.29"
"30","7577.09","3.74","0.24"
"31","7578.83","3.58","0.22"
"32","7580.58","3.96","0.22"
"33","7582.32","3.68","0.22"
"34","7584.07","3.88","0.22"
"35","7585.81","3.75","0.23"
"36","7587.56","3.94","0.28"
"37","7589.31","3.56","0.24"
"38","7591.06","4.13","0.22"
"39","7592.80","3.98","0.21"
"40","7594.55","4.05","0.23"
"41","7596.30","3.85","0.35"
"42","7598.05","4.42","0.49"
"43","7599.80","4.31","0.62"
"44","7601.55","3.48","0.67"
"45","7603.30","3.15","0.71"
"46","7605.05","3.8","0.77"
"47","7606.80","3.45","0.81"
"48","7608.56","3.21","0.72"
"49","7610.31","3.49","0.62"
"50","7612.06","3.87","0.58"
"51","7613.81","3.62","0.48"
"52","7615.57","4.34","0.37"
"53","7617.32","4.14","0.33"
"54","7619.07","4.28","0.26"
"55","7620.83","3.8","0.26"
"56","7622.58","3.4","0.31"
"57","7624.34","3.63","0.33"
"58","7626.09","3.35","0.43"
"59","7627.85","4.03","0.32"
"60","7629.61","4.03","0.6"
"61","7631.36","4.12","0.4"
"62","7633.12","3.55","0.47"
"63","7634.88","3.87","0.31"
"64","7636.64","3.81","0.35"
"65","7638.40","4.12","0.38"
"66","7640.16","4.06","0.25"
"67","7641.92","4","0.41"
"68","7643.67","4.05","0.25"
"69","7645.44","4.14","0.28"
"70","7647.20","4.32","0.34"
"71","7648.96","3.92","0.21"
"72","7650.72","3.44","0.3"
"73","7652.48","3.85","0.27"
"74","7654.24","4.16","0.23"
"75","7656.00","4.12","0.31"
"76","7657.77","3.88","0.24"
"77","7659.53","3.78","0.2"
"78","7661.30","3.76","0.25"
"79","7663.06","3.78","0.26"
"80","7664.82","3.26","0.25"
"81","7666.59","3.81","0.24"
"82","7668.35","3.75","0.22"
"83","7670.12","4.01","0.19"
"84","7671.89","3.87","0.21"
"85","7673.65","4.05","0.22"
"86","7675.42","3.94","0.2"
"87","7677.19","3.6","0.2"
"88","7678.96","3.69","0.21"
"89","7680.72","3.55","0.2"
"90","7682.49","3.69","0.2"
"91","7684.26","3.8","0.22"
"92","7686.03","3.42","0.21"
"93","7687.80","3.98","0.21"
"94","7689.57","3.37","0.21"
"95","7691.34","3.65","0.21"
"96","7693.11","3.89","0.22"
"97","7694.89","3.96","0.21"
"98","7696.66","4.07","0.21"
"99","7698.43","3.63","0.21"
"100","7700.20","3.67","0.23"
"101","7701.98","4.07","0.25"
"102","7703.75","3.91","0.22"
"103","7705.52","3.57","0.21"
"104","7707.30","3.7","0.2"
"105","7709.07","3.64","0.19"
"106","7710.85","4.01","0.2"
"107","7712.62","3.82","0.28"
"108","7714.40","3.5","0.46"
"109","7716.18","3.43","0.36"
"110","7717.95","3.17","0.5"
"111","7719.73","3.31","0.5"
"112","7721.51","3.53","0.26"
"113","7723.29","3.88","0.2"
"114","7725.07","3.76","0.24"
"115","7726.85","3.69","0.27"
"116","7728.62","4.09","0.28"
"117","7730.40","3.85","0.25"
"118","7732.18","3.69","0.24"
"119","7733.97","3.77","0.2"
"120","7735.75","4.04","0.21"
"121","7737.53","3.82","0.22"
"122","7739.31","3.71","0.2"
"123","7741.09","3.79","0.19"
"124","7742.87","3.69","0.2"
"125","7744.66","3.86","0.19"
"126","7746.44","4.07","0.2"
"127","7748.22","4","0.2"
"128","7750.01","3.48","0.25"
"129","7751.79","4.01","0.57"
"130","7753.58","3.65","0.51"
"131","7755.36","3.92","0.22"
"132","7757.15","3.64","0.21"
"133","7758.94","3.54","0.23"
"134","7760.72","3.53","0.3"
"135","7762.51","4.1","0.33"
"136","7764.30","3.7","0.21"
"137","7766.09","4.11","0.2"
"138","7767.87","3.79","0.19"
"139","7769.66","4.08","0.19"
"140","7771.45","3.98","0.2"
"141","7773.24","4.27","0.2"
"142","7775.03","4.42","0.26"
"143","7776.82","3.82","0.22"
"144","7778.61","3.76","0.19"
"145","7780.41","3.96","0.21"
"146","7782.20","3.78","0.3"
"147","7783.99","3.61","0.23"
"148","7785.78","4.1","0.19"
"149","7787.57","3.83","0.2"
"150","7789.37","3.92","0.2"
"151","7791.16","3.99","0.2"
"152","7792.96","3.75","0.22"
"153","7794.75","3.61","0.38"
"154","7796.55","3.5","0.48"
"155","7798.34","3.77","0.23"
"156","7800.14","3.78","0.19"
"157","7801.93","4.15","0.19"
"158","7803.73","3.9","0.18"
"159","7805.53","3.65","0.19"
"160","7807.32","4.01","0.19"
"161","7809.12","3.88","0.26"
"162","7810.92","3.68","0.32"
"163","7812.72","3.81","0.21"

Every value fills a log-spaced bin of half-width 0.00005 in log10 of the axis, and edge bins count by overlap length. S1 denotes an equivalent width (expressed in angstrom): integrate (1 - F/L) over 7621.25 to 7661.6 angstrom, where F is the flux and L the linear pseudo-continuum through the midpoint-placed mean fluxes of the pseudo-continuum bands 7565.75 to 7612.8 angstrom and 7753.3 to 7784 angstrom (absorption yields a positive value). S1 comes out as -0.83 angstrom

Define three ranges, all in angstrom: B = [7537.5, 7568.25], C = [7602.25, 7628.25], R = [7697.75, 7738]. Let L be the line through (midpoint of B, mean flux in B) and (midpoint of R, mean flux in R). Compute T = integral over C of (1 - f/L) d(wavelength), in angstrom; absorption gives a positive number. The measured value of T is 0.8 angstrom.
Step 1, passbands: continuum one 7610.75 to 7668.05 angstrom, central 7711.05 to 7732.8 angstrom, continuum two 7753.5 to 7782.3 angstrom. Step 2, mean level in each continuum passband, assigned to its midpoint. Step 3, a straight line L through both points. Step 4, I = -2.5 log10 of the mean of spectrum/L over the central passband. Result 0.07 mag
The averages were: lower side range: 3.88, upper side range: 3.89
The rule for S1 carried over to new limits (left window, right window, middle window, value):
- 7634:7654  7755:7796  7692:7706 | 0.3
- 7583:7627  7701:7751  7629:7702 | -1.4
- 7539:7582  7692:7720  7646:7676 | -0.9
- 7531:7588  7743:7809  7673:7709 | 0.8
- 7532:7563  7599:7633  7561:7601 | -0.7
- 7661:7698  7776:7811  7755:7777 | -0.6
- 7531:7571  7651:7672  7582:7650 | -0.5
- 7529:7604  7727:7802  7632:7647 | -0.5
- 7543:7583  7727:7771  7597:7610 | 0.5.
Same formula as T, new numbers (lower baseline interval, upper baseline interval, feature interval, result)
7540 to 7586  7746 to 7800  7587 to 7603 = -0.40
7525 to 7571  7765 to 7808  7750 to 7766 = 0.53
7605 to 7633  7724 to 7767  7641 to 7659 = -0.94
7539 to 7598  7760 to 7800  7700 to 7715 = 0.38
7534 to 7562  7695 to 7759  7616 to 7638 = -0.20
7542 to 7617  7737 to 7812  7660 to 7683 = 0.48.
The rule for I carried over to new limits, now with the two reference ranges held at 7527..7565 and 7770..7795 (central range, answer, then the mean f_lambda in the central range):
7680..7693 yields 0.07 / 3.65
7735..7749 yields 0.01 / 3.87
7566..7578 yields 0.02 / 3.78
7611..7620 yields -0.05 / 4.04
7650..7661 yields 0.00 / 3.87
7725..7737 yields 0.02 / 3.85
